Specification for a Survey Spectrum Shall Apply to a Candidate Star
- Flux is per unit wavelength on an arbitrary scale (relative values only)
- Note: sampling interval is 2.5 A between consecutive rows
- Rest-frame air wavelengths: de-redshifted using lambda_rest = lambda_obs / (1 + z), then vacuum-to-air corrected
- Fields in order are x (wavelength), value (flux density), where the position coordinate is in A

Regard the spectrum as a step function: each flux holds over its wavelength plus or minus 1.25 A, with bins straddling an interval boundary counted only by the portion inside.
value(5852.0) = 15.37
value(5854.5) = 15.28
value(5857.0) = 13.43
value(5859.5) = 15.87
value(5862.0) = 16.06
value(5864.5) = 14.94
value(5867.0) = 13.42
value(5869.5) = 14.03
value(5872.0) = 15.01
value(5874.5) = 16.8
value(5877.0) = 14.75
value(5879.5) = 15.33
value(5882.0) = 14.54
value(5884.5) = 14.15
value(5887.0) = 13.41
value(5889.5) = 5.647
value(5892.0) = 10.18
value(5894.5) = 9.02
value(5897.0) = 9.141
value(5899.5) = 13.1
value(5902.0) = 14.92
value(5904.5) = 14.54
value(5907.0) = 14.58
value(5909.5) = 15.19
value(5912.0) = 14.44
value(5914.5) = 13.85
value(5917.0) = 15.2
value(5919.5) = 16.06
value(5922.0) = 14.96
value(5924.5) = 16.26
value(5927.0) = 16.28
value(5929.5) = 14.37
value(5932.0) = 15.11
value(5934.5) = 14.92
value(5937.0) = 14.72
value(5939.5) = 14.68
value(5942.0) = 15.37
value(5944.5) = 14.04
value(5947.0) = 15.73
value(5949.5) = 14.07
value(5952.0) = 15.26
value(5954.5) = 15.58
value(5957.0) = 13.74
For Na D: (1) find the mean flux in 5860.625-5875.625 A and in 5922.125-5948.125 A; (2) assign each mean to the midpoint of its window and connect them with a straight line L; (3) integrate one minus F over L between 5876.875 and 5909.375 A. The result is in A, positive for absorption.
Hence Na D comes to 5.4 A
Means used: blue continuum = 15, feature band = 12.6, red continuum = 15.1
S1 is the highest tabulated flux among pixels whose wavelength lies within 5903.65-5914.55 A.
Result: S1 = 15.19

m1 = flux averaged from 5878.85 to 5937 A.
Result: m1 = 13.7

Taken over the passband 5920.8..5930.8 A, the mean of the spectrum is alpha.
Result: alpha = 15.5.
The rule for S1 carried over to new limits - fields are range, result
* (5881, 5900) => 14.54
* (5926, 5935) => 16.28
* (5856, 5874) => 16.06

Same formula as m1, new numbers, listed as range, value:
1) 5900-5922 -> 14.8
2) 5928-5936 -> 14.8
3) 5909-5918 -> 14.6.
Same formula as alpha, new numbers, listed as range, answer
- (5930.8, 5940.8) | 14.9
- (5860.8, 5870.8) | 14.6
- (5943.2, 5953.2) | 14.8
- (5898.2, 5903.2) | 14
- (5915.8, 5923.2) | 15.4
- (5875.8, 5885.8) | 14.7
